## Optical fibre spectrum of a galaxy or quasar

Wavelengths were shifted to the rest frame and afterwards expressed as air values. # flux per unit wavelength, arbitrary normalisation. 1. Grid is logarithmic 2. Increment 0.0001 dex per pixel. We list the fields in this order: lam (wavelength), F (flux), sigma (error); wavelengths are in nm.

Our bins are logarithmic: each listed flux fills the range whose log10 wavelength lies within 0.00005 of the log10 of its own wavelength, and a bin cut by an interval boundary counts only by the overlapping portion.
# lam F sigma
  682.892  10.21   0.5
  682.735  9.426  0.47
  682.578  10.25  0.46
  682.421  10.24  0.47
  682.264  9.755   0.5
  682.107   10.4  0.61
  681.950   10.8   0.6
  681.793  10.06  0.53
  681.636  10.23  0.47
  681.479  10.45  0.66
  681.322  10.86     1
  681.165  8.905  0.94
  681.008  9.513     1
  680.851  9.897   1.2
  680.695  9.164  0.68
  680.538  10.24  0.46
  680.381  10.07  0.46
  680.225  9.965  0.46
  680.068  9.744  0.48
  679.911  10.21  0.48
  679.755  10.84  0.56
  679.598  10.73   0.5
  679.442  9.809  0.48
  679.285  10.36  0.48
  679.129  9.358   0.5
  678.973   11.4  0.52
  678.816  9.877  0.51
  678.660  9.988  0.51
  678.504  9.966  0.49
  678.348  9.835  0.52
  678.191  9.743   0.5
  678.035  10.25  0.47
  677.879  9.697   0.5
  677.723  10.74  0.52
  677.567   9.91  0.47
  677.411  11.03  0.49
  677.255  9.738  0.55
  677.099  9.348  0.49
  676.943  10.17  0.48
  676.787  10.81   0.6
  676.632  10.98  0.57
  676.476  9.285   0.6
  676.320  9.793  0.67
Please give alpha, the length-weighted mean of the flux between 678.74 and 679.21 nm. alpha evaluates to 10.2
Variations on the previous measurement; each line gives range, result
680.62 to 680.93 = 9.55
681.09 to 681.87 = 10.1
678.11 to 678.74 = 9.89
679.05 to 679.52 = 9.86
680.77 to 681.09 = 9.7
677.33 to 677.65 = 10.5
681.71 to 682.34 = 10.3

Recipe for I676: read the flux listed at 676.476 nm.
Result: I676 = 9.285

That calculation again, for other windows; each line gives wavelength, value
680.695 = 9.164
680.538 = 10.24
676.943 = 10.17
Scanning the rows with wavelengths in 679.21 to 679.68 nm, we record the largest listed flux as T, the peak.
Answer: 10.73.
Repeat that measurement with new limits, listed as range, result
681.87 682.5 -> 10.8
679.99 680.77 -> 10.24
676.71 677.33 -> 10.81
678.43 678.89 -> 9.988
